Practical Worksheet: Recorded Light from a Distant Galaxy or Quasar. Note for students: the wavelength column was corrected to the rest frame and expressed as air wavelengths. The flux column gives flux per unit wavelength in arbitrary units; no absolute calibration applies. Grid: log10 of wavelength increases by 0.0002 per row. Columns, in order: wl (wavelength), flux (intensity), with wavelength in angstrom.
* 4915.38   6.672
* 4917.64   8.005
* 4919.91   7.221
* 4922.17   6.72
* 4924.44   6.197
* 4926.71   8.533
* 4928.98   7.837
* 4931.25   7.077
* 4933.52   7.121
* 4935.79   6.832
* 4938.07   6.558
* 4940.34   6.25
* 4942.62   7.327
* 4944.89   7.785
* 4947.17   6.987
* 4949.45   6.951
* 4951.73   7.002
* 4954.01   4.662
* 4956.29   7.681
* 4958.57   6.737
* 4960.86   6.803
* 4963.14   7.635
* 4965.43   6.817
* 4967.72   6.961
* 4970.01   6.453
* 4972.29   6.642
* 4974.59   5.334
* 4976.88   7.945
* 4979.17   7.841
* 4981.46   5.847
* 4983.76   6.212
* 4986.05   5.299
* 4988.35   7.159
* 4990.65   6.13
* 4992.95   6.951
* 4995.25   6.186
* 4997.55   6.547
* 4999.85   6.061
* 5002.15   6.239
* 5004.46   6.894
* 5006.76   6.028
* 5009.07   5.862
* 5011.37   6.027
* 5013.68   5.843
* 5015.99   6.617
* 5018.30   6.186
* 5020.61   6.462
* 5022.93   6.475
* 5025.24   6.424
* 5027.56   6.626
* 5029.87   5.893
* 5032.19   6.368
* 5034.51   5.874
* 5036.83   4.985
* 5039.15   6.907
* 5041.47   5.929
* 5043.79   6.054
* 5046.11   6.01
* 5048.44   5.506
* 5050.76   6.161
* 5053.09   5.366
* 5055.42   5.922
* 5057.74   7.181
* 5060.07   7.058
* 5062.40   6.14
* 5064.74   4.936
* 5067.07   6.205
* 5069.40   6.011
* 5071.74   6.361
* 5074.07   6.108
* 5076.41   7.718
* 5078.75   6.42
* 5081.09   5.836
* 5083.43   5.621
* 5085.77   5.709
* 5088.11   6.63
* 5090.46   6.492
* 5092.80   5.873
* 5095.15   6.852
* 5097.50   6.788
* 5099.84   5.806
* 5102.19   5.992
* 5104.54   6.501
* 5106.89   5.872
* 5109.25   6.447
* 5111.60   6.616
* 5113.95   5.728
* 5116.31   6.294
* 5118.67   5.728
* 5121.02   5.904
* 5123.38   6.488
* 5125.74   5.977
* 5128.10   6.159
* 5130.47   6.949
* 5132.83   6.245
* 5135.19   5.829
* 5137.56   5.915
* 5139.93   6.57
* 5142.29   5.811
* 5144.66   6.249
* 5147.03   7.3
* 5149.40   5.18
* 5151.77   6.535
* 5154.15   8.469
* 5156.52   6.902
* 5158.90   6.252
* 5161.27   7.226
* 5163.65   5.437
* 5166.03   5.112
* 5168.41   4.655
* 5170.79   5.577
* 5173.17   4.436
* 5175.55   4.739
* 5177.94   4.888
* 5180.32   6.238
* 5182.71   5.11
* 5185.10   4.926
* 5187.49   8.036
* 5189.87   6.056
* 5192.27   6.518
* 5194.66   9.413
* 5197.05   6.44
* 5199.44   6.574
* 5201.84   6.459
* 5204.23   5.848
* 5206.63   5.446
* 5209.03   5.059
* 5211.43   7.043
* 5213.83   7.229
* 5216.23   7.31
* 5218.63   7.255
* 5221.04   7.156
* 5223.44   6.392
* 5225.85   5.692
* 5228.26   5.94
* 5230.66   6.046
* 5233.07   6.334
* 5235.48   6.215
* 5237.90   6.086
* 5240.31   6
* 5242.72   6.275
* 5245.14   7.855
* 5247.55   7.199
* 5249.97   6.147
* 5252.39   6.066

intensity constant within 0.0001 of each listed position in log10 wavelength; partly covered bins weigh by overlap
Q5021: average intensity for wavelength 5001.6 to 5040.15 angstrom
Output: 6.21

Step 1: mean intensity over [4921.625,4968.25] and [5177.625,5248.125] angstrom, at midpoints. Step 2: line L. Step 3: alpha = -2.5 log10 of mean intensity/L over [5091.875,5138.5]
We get 0.074 mag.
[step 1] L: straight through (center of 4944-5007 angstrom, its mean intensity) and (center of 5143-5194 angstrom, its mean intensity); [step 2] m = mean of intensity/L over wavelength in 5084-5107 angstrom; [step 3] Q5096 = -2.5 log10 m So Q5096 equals 0.00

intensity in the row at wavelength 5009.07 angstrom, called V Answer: 5.862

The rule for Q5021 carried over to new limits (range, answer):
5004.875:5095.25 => 6.17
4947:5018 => 6.52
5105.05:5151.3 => 6.18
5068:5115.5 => 6.27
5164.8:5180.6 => 5.03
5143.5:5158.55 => 6.74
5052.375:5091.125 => 6.22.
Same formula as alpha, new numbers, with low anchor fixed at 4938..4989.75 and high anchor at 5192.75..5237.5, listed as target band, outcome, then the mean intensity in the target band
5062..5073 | 0.127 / 5.92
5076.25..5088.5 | 0.077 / 6.19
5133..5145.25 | 0.088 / 6.08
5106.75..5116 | 0.070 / 6.21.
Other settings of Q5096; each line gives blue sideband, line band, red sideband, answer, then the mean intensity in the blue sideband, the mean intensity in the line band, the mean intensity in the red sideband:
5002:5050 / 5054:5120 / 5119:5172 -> -0.011 mag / 6.15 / 6.24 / 6.21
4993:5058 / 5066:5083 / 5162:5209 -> -0.047 mag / 6.17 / 6.35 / 5.88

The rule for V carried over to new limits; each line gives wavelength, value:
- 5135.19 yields 5.829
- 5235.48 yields 6.215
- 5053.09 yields 5.366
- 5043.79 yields 6.054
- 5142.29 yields 5.811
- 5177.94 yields 4.888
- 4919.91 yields 7.221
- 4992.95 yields 6.951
